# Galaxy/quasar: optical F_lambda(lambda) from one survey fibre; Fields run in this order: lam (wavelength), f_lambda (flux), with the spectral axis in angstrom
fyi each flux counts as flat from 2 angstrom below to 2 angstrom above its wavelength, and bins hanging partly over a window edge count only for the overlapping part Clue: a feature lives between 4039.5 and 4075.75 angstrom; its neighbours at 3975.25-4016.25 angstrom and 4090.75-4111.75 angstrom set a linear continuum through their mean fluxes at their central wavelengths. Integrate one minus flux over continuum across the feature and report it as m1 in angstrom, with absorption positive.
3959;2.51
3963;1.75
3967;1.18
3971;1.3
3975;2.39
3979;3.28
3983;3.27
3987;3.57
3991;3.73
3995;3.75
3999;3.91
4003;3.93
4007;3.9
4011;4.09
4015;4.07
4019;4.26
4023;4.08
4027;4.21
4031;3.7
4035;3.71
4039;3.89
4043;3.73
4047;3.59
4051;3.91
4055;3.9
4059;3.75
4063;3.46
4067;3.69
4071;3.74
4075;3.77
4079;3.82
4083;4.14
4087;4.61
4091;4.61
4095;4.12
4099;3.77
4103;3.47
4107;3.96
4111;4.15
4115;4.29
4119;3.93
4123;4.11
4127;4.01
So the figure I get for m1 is 1.1 angstrom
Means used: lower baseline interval 3.69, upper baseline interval 3.96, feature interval 3.73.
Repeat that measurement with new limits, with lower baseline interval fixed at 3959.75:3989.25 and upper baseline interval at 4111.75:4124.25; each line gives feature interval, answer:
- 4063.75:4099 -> -3.28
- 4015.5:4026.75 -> -4.56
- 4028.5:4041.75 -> -2.77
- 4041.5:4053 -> -1.66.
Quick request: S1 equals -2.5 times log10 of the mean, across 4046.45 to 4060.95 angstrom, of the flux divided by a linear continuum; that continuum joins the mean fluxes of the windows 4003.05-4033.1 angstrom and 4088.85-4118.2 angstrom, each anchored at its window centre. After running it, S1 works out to 0.06 mag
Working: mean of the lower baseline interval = 4.04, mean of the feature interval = 3.81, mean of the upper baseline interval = 4.05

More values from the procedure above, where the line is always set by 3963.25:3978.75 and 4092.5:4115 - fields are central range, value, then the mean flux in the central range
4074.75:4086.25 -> -0.124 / 4.01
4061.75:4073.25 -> -0.086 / 3.64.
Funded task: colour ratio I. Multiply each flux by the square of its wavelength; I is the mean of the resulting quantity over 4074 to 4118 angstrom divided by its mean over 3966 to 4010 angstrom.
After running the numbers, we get 1.35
